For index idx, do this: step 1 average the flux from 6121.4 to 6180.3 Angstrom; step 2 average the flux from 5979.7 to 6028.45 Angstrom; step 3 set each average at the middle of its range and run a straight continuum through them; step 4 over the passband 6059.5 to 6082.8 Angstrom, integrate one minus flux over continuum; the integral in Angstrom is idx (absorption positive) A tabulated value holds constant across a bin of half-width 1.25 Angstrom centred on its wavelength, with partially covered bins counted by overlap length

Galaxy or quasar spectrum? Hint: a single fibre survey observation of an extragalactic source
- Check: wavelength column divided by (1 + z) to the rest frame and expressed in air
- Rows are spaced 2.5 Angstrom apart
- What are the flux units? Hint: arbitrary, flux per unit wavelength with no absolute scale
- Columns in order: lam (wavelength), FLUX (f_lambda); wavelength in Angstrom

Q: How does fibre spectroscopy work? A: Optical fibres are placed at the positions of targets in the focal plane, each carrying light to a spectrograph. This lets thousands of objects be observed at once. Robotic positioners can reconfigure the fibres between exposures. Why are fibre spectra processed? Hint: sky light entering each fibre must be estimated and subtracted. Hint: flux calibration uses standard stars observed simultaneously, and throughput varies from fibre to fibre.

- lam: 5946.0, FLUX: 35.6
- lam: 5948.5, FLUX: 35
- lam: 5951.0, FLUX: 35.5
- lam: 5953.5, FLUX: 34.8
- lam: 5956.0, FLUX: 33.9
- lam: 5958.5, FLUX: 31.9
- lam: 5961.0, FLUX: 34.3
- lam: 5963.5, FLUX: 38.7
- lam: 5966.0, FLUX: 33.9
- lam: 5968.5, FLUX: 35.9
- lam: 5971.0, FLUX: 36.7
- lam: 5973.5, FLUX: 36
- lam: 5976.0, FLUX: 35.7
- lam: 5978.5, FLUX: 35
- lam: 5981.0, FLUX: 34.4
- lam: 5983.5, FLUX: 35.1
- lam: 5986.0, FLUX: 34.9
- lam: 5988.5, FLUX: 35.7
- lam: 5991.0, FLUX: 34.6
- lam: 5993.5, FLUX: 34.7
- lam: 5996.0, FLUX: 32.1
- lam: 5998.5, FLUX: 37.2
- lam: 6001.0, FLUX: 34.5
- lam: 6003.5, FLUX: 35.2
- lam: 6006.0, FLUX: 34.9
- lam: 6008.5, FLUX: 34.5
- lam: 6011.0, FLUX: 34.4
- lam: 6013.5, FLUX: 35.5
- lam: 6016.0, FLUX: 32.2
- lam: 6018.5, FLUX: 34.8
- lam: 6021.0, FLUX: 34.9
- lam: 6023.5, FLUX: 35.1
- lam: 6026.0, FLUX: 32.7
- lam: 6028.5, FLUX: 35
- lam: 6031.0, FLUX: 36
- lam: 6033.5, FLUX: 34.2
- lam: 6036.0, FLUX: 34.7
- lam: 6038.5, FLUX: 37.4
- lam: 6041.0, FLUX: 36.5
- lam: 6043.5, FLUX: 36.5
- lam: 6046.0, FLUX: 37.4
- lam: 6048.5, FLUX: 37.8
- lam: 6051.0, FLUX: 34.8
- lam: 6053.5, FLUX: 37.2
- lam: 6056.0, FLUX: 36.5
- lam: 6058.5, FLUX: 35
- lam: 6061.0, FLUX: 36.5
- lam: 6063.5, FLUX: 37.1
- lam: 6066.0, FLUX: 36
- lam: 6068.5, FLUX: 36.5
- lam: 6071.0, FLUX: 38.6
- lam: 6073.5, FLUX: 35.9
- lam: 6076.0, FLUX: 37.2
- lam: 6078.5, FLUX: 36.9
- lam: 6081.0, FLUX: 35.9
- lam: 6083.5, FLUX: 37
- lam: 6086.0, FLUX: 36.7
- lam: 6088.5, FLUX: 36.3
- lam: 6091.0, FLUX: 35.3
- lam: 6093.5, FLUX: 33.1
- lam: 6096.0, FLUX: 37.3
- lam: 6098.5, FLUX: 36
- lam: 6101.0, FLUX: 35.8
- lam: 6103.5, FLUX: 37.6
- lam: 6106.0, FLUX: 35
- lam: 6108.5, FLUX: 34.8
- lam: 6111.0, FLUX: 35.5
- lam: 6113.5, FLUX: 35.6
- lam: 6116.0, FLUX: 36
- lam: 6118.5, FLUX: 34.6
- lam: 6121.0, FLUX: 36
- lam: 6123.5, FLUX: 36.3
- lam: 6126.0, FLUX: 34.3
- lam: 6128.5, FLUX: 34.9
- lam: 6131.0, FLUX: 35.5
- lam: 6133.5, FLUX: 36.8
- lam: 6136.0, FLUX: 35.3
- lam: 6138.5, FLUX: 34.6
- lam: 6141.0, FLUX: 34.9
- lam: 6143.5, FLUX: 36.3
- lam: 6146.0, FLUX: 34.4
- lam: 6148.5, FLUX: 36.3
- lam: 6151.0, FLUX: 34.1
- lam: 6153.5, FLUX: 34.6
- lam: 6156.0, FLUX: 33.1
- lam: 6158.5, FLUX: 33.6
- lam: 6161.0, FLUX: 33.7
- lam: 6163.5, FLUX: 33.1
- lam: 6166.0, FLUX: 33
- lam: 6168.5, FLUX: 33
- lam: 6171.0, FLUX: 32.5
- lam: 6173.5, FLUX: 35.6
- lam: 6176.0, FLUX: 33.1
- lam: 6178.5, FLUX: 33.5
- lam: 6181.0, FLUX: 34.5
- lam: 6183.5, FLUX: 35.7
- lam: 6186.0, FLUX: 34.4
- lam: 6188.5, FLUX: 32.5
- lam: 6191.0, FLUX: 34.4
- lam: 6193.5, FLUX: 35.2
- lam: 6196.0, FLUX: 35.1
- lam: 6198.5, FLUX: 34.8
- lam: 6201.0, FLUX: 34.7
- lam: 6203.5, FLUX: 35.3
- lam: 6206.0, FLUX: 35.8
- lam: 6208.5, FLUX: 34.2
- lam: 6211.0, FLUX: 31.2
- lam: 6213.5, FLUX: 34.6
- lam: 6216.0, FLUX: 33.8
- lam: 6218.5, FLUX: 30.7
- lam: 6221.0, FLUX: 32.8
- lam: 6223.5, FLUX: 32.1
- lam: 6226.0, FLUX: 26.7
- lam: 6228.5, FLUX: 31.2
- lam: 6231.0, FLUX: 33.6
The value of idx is -1.5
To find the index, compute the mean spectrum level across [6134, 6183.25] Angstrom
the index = 34.2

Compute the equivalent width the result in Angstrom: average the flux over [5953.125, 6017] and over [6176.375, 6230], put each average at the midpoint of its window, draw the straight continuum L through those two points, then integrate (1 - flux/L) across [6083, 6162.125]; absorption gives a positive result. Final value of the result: -3.1 Angstrom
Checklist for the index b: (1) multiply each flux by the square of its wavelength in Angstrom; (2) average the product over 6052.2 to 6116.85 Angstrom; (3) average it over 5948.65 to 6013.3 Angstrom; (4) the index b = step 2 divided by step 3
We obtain 1.1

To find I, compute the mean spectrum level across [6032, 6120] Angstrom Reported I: 36.1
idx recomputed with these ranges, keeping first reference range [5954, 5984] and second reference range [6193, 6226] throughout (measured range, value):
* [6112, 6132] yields -0.7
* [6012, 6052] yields -0.7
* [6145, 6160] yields -0.2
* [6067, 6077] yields -0.7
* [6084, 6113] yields -1.3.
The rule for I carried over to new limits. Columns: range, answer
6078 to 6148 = 35.7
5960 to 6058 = 35.3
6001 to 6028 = 34.4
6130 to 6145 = 35.5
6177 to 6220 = 34.1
